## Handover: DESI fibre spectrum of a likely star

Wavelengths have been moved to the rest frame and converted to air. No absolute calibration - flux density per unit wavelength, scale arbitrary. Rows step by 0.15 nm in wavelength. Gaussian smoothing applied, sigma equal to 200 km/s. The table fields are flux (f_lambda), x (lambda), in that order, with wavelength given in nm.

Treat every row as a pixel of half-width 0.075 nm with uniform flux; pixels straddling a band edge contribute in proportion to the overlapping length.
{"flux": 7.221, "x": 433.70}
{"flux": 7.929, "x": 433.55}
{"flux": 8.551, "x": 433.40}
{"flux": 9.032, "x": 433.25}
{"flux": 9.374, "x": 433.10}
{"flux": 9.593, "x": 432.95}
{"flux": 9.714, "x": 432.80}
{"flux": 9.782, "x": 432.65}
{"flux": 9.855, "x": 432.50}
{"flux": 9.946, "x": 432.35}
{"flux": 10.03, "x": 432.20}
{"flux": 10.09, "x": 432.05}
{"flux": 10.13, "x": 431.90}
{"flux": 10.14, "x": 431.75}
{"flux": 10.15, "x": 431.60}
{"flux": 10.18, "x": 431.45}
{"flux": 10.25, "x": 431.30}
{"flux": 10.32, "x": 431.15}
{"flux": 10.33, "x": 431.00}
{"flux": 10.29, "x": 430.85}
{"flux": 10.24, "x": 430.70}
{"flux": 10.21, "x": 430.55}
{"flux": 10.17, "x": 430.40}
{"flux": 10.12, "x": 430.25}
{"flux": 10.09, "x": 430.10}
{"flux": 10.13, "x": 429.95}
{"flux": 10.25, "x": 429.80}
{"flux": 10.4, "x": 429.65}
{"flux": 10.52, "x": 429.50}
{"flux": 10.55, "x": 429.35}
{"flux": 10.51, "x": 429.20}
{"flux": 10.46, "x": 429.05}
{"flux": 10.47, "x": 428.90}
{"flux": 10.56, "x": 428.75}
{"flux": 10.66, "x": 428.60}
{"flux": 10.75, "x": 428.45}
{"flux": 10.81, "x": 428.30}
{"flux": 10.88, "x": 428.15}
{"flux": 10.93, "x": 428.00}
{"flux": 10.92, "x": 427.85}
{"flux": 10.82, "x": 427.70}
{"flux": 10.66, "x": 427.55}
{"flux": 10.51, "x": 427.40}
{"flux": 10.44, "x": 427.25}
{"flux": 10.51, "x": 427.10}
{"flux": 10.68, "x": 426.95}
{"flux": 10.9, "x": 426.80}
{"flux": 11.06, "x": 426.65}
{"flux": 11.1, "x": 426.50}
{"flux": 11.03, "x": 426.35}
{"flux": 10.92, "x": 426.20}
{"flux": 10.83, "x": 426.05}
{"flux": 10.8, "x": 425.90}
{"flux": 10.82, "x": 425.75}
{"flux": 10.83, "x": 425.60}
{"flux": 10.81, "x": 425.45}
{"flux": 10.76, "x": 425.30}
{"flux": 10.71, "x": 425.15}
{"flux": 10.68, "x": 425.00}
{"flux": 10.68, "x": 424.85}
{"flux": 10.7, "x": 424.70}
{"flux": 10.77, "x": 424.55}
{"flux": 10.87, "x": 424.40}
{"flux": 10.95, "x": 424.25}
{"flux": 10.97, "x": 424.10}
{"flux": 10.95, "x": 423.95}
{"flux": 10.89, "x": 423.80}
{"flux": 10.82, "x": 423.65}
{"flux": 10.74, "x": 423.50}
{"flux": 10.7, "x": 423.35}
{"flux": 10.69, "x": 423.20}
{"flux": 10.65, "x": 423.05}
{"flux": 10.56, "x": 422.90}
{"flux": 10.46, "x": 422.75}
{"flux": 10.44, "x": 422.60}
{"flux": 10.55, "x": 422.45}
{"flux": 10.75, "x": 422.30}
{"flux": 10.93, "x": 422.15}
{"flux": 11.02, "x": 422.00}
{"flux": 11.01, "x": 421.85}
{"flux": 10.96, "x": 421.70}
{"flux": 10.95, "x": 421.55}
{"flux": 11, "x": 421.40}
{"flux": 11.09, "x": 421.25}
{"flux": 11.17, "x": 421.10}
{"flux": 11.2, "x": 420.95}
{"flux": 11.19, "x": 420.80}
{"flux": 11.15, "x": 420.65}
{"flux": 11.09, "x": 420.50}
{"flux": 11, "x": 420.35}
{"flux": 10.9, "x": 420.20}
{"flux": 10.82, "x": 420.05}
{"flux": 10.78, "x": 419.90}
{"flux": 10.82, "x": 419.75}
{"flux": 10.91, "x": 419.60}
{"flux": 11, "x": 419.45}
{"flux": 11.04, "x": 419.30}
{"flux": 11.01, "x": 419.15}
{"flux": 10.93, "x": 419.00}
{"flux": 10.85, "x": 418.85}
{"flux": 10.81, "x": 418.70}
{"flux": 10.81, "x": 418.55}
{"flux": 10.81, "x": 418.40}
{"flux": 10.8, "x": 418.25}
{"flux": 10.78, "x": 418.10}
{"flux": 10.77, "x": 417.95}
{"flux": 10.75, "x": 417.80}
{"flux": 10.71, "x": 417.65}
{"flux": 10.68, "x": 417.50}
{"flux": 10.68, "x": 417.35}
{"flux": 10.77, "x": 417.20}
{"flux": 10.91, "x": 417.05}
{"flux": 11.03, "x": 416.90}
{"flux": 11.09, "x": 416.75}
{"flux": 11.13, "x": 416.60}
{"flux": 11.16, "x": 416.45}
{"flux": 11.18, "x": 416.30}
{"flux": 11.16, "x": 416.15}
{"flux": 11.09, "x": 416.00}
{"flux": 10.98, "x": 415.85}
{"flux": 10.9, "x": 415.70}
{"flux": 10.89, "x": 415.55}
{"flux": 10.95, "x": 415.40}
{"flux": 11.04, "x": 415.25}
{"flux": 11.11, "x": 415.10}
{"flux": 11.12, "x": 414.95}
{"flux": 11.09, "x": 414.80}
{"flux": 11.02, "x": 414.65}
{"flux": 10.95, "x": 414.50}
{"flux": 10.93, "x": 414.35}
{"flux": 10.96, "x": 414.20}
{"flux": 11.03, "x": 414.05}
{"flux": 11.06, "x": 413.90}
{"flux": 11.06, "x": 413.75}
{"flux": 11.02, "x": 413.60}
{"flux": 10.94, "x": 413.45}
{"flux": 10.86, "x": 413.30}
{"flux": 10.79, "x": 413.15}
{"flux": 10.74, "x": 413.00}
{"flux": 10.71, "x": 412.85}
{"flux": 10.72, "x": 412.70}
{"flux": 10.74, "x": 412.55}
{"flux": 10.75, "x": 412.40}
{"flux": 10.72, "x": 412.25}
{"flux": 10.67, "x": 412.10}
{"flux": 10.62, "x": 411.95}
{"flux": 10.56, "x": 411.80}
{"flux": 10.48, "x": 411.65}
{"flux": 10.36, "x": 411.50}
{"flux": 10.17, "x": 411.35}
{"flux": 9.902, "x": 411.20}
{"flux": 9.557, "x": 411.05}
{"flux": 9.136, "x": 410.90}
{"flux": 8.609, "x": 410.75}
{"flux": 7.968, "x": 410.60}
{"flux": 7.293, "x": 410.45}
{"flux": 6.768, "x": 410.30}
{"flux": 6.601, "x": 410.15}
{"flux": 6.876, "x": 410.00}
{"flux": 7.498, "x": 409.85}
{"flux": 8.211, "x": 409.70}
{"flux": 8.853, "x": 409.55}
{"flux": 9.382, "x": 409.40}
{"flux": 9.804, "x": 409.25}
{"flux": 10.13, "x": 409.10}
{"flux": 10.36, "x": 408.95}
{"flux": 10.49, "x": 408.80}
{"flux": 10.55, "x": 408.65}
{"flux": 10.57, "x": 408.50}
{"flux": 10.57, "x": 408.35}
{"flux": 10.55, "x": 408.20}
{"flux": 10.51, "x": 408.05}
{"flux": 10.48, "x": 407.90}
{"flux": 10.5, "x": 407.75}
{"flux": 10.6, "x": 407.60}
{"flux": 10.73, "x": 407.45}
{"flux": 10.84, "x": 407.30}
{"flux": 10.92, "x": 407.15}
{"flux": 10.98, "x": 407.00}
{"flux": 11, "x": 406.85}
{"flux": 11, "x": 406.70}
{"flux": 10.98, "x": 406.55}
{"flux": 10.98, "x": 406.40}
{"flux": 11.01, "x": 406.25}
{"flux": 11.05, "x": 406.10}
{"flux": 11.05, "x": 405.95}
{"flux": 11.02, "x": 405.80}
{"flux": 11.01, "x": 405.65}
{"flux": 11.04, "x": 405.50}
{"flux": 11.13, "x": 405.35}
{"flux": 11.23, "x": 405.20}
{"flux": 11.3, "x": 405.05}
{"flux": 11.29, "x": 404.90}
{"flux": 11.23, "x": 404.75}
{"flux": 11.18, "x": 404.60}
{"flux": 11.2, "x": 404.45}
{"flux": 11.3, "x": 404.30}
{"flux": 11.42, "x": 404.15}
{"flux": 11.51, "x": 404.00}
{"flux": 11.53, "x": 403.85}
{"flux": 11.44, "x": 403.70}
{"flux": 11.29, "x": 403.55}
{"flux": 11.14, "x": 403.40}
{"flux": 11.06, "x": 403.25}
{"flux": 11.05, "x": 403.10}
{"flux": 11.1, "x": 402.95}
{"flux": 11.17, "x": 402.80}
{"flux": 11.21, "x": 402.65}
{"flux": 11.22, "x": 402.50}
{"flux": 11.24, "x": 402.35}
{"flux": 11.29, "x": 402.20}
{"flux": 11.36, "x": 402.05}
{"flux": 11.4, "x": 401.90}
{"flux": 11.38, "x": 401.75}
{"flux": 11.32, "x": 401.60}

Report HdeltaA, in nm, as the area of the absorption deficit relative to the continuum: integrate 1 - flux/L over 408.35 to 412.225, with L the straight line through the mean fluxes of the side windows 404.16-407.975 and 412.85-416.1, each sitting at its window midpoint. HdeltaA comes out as 0.60 nm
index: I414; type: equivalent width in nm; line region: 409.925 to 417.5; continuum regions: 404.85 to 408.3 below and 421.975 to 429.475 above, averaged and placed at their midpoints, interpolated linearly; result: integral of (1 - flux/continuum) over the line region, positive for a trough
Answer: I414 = 0.329 nm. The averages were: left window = 10.9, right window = 10.7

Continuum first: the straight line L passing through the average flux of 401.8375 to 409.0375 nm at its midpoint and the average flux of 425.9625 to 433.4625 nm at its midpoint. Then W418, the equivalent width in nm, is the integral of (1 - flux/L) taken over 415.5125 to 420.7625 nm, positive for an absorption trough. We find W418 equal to -0.13 nm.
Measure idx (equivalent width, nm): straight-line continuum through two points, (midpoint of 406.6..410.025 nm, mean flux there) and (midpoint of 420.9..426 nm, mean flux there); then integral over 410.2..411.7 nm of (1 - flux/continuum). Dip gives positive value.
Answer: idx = 0.19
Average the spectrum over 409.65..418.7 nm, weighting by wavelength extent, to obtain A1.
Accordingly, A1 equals 10.4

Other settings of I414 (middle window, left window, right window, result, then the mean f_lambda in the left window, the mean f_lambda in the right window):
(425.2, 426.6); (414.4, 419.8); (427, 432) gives -0.04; 10.9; 10.4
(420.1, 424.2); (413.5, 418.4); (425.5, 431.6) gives -0.04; 11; 10.6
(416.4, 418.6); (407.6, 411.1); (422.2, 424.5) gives -0.17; 9.21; 10.7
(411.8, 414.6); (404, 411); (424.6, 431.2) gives -0.15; 10.2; 10.6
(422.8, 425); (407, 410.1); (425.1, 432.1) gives -0.08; 9.92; 10.5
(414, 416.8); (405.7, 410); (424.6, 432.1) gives -0.17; 10.3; 10.6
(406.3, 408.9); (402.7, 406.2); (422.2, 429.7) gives 0.10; 11.2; 10.7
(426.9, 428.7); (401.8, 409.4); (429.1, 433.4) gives -0.09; 11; 10.1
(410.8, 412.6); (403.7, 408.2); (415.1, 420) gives 0.11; 11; 10.9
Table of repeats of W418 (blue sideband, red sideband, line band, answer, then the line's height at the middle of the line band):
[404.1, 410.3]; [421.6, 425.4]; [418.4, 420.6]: -0.049 nm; 10.7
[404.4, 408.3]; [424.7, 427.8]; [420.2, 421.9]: -0.038 nm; 10.8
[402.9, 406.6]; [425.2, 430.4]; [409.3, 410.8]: 0.439 nm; 11.1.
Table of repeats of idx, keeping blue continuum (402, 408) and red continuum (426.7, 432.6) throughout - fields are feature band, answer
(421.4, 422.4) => -0.03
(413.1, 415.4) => -0.03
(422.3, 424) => -0.01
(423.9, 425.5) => -0.04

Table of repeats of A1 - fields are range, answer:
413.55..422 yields 11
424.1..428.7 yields 10.8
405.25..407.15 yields 11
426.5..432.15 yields 10.5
